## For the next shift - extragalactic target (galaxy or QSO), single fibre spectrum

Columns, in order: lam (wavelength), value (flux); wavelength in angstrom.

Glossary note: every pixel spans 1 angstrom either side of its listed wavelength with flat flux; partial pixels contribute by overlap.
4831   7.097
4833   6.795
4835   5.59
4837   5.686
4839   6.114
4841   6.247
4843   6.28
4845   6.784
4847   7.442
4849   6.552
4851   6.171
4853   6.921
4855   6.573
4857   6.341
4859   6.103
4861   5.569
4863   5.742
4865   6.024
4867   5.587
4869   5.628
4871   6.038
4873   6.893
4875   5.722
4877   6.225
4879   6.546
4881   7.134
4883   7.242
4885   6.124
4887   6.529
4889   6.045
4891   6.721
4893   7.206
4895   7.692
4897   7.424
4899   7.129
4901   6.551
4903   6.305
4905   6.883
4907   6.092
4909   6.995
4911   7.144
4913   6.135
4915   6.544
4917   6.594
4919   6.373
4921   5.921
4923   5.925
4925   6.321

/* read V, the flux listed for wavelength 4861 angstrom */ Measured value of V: 5.569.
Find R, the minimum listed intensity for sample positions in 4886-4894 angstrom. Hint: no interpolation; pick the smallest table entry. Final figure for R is 6.045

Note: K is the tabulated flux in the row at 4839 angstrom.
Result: 6.114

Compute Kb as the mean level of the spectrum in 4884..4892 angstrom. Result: 6.35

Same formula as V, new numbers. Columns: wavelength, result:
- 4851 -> 6.171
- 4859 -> 6.103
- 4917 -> 6.594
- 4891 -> 6.721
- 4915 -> 6.544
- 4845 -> 6.784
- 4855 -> 6.573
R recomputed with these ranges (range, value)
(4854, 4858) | 6.341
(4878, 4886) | 6.124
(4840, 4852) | 6.171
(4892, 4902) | 6.551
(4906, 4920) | 6.092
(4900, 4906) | 6.305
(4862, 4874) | 5.587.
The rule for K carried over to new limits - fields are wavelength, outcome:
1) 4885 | 6.124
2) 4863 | 5.742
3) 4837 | 5.686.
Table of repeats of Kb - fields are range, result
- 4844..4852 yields 6.74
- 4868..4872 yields 5.83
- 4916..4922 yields 6.3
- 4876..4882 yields 6.64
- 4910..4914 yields 6.64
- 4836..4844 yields 6.08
